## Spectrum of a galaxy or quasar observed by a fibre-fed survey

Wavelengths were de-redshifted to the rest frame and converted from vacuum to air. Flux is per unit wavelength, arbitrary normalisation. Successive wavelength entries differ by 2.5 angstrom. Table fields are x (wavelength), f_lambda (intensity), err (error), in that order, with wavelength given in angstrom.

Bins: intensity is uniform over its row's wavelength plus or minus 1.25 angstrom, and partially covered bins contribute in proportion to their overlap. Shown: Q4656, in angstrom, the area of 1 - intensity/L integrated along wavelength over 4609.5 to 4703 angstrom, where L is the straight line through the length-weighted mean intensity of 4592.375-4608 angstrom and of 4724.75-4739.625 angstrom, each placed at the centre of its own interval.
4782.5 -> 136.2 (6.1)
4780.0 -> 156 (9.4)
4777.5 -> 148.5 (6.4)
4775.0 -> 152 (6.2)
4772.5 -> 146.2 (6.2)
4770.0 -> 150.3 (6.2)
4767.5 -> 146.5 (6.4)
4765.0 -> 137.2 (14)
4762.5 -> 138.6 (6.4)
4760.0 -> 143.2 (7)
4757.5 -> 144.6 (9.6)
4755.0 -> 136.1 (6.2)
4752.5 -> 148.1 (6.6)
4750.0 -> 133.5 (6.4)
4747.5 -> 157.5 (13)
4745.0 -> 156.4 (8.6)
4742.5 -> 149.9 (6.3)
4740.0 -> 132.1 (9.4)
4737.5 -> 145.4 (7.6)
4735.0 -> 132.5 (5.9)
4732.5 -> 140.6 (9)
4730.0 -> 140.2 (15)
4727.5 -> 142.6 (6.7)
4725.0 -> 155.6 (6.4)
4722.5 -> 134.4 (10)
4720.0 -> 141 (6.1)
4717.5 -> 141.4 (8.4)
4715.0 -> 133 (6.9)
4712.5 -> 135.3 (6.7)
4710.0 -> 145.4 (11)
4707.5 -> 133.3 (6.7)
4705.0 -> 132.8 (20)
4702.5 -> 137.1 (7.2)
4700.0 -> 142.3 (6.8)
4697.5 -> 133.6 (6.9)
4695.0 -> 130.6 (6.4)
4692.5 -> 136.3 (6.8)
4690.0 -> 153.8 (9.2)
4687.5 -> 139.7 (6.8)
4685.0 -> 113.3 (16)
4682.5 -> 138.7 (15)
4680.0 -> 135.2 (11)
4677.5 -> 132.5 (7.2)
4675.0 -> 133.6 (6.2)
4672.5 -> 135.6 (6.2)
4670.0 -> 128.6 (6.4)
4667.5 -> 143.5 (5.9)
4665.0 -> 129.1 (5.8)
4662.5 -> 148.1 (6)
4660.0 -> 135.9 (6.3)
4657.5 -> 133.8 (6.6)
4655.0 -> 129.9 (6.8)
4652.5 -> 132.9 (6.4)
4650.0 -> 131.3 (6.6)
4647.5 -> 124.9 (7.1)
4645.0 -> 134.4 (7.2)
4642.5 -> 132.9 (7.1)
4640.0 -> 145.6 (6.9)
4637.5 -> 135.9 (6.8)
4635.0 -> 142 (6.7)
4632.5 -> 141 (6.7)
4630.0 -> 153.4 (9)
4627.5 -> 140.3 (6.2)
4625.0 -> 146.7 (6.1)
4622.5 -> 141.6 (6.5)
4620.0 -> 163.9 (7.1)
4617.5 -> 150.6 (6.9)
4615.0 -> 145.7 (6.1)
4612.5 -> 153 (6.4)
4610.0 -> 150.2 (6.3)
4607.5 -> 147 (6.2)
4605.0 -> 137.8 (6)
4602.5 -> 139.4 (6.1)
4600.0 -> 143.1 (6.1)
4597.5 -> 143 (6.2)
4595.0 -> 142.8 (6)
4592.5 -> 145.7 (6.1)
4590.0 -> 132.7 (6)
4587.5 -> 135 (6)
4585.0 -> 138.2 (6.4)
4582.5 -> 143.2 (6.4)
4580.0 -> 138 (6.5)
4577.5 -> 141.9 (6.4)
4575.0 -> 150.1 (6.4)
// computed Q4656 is 2.0 angstrom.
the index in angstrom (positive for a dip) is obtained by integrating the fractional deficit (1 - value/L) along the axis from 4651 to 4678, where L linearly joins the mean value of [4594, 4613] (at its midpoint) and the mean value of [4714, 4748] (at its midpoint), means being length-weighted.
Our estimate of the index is 1.6 angstrom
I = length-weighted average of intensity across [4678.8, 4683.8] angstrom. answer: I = 137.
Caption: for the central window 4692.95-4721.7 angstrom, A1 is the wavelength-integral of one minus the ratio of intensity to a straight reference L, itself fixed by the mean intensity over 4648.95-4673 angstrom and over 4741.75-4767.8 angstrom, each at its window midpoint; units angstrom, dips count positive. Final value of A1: 0.6 angstrom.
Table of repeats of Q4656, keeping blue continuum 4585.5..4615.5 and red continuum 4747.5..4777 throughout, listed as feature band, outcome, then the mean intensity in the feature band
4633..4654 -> 1.2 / 135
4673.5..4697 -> 1.4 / 135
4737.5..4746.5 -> -0.2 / 146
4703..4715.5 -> 0.6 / 136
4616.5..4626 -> -0.5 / 151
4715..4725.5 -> 0.2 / 141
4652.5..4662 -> 0.6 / 134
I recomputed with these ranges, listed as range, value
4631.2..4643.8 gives 140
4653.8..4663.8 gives 137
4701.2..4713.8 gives 137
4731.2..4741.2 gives 138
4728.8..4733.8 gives 140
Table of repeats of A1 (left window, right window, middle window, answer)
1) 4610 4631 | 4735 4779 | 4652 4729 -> 5.35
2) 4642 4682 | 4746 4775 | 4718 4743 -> -0.01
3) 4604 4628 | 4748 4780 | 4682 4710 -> 1.95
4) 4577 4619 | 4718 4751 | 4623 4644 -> 0.13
